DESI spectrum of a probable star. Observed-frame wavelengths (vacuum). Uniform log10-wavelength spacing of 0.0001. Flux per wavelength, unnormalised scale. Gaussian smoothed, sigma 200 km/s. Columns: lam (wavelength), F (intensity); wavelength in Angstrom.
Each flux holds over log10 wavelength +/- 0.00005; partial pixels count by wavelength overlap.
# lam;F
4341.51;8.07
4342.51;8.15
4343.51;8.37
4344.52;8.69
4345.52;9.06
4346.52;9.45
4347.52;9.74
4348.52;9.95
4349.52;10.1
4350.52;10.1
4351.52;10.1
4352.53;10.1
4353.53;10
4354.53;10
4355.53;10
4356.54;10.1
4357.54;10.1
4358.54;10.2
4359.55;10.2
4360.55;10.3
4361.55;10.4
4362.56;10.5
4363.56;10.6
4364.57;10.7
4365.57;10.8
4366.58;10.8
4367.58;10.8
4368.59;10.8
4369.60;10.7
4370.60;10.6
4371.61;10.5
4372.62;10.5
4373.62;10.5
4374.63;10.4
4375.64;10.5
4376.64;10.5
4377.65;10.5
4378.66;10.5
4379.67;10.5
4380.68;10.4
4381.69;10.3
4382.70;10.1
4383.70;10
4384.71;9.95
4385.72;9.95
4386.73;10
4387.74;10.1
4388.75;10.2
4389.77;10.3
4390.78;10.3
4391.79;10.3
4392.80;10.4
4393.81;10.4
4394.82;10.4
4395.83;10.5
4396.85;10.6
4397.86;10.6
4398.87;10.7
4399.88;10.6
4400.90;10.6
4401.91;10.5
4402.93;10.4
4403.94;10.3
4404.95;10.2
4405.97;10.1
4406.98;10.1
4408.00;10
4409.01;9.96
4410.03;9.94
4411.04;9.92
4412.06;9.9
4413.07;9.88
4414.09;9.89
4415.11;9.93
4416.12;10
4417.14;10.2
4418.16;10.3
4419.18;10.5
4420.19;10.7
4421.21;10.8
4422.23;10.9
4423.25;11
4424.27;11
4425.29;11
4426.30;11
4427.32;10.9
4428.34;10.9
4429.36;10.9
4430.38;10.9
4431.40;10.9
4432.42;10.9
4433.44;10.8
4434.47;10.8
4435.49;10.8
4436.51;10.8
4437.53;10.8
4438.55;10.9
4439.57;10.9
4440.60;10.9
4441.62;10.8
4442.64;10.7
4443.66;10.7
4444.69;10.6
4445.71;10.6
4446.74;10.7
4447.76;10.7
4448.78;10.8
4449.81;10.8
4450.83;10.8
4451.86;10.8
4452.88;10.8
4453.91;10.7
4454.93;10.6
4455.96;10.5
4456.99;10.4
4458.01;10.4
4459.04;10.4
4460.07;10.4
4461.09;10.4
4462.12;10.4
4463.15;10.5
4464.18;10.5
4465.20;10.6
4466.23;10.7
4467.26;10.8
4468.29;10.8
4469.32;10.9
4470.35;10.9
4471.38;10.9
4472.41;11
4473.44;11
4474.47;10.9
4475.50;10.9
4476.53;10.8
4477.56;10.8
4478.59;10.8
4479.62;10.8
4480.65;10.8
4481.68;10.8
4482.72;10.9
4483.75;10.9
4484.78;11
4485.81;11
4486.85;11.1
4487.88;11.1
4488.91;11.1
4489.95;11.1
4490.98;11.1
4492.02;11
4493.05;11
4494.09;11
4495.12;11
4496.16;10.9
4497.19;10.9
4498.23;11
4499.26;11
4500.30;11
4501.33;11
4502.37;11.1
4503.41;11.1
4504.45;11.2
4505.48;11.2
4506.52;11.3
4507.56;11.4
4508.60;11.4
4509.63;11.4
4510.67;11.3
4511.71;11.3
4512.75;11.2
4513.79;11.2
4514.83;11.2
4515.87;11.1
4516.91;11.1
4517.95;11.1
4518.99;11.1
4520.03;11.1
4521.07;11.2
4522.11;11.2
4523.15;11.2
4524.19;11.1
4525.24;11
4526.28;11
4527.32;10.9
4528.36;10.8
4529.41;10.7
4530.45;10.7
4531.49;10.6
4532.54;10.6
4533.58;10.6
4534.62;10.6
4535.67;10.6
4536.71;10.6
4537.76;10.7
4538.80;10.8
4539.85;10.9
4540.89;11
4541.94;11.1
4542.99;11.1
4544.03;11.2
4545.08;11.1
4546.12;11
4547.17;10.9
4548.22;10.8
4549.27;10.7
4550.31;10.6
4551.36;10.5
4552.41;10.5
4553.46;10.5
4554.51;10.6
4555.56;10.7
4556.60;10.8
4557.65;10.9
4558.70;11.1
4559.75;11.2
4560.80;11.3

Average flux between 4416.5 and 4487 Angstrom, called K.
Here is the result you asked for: 10.8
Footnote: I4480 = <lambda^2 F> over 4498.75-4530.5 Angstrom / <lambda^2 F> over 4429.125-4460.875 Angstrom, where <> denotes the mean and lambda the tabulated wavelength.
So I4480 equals 1.1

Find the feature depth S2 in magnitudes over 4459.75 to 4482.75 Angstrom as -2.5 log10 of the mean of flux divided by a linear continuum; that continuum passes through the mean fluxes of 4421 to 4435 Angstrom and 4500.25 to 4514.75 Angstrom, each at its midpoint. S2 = 0.03 mag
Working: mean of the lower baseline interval 10.9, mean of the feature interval 10.8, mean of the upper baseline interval 11.2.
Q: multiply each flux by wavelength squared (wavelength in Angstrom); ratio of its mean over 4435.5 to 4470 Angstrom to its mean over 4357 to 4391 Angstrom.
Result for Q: 1.06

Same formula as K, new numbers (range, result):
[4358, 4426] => 10.4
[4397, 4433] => 10.5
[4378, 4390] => 10.2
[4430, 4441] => 10.8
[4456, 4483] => 10.7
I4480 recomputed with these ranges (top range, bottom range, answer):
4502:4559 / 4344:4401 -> 1.14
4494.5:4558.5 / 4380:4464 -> 1.09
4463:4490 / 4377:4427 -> 1.09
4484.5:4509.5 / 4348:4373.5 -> 1.14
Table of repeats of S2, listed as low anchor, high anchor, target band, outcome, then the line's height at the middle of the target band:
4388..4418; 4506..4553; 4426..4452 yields -0.04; 10.4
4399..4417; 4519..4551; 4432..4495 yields -0.03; 10.5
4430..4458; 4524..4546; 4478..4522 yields -0.03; 10.8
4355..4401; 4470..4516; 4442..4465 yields 0.02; 10.8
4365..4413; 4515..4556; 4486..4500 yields -0.03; 10.7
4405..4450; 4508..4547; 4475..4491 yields -0.01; 10.8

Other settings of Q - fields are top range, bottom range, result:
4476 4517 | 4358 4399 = 1.12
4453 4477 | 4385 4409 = 1.07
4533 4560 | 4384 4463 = 1.09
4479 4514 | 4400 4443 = 1.09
